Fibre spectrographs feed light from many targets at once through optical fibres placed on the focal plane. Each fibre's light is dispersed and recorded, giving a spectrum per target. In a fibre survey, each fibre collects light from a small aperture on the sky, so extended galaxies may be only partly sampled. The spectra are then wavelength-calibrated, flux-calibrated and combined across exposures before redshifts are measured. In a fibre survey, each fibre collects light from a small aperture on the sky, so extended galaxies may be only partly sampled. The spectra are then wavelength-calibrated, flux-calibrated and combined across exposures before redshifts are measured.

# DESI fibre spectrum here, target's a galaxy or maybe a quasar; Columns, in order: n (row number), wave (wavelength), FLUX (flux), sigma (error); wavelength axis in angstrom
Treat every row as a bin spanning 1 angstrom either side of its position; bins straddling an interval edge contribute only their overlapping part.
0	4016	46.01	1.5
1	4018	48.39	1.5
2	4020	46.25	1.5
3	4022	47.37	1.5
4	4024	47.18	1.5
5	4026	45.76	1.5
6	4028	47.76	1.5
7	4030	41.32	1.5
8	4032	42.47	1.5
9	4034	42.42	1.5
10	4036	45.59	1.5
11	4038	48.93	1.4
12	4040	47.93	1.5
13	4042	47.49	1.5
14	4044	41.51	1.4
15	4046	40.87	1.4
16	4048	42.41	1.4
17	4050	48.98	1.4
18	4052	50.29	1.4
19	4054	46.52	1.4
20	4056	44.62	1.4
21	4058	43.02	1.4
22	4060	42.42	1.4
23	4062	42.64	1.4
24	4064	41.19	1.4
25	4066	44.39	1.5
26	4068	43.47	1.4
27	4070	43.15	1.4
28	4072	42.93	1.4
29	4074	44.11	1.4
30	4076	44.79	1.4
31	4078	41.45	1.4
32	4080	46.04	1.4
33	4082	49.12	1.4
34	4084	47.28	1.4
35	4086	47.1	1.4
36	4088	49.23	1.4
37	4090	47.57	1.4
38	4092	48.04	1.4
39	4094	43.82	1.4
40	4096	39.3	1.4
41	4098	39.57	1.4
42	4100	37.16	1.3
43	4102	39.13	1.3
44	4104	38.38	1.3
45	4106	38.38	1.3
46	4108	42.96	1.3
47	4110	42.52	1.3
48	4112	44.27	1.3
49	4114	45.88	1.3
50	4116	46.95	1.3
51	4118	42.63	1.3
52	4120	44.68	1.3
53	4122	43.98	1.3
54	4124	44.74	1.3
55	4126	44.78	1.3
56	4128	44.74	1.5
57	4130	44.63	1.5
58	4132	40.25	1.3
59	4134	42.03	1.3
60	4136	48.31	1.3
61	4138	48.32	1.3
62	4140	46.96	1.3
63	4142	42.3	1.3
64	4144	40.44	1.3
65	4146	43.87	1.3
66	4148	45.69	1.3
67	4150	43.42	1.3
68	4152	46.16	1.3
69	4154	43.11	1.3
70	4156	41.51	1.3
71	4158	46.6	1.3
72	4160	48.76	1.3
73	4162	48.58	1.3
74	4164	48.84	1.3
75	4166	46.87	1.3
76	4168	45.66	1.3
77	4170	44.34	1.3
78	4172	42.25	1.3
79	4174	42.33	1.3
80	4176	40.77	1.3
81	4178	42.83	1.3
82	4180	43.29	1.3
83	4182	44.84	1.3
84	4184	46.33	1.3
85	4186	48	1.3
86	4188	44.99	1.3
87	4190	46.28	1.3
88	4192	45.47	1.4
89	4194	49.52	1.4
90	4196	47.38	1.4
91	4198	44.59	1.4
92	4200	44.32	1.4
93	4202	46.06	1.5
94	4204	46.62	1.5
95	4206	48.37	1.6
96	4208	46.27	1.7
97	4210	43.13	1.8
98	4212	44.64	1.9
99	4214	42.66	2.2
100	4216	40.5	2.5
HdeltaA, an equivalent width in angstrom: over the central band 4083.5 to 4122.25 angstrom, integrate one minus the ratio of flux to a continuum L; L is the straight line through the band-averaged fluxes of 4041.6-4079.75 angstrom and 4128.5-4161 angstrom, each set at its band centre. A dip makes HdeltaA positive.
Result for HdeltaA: 0.8 angstrom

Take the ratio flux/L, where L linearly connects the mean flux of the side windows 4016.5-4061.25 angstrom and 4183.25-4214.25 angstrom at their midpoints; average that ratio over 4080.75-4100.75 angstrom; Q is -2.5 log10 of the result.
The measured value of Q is 0.02 mag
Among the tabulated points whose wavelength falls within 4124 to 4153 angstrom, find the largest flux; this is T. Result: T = 48.32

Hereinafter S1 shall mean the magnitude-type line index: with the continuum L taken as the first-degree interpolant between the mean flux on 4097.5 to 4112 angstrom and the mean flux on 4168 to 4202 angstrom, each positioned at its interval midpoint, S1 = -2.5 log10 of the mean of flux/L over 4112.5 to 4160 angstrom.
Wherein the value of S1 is -0.06 mag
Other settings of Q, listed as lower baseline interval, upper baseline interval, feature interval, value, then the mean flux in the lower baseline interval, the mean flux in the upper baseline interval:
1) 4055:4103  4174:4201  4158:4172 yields -0.04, 43.8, 45.2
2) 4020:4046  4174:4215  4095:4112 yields 0.14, 45.3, 45.2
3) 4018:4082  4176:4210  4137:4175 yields 0.01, 44.8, 45.7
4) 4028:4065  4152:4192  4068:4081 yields 0.02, 44.6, 45.1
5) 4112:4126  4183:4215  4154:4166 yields -0.03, 44.8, 45.9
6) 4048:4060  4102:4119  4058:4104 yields 0.02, 46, 42.5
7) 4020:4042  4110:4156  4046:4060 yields 0.00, 45.8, 44.4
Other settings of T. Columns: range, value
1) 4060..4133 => 49.23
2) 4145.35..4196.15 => 49.52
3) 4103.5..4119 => 46.95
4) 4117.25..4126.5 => 44.78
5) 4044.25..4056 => 50.29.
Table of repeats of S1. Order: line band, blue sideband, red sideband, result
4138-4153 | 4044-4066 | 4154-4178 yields 0.01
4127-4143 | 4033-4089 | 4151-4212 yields 0.01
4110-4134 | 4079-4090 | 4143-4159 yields 0.03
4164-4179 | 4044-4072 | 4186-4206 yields 0.05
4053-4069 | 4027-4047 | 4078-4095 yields 0.05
